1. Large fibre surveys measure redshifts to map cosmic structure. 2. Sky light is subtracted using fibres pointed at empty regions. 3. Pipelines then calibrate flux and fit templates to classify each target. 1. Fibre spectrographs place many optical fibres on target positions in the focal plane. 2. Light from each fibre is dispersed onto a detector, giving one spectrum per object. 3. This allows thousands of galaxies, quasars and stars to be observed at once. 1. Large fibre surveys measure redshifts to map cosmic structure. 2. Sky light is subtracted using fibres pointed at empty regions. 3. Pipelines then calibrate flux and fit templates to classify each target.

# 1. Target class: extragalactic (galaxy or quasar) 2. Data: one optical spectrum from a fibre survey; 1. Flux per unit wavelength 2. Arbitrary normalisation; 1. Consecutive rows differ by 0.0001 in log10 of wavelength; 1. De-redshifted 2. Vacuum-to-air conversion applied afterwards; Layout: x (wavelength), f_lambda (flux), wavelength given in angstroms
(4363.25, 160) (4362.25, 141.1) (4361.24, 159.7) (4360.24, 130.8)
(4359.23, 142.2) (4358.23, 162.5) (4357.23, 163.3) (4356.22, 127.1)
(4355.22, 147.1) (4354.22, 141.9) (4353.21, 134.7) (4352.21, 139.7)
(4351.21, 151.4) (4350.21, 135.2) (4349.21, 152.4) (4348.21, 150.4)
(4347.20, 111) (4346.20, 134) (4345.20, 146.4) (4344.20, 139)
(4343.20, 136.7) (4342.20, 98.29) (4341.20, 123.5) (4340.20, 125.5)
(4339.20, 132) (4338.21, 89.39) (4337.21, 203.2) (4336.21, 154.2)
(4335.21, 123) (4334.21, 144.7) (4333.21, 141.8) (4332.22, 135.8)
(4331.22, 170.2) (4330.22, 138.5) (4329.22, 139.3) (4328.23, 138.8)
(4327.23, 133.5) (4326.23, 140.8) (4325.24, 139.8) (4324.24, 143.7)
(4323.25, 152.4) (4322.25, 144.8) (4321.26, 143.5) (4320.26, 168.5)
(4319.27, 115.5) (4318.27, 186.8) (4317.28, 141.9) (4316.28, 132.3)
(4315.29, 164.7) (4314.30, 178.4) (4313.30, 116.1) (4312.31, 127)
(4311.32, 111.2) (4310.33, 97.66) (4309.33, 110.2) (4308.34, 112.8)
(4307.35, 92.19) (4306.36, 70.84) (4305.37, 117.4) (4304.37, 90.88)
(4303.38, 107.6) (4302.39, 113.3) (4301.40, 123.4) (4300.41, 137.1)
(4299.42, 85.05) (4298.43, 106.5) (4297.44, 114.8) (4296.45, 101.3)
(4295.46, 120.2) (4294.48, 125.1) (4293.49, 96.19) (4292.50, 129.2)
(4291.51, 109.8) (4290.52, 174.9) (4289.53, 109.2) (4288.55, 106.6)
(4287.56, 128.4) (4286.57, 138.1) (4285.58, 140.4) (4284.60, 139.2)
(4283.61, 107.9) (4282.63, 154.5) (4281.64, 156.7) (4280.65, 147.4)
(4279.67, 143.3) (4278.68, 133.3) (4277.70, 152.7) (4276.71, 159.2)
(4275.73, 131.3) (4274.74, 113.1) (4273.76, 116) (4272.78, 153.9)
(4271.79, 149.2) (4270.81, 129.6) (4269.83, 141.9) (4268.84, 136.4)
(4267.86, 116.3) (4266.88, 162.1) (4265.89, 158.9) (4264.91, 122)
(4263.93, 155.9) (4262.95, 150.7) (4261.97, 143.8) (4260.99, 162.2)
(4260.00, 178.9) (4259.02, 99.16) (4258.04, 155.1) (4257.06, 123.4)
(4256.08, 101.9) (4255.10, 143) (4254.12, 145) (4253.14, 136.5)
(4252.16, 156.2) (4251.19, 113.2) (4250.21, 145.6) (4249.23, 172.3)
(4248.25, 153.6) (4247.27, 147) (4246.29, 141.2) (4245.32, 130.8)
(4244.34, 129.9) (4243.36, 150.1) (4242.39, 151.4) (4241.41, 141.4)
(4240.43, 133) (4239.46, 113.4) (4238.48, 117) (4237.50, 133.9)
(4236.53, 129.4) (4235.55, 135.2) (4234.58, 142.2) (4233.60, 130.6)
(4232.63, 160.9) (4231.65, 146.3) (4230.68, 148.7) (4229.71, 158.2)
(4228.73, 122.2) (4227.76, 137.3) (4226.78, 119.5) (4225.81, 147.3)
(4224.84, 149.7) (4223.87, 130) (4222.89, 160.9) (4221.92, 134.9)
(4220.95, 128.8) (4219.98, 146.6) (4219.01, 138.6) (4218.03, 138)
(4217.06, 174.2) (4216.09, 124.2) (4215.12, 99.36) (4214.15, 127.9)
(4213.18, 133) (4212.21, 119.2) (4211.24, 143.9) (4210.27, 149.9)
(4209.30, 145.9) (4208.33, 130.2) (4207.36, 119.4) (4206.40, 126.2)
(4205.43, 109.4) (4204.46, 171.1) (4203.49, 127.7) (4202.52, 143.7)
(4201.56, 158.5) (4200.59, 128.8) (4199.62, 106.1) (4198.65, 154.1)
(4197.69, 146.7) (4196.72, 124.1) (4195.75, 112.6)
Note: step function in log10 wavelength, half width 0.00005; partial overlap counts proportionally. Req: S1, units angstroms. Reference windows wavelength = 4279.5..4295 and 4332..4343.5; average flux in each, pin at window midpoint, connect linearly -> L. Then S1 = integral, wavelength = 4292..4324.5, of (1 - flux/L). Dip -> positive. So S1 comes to 2.2 angstroms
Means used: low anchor 131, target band 123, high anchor 134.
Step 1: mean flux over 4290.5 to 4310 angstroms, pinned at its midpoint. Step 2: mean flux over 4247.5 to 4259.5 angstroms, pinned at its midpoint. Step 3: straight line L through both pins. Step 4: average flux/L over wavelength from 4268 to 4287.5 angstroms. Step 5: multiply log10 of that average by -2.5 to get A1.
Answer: -0.127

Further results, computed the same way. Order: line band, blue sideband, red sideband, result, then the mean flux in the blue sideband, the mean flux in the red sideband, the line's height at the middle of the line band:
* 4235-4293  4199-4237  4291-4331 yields -0.05 mag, 137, 126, 132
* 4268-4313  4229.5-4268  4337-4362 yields 0.14 mag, 141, 138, 140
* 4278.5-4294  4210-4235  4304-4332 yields 0.02 mag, 139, 133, 135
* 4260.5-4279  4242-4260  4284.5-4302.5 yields -0.08 mag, 140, 121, 131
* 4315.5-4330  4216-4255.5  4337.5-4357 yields -0.07 mag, 141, 134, 135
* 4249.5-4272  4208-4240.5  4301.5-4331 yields -0.05 mag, 137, 130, 134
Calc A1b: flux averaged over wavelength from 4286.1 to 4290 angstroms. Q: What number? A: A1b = 121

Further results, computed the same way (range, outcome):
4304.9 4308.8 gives 98.2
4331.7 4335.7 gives 137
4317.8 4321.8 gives 153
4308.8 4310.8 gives 104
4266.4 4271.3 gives 137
